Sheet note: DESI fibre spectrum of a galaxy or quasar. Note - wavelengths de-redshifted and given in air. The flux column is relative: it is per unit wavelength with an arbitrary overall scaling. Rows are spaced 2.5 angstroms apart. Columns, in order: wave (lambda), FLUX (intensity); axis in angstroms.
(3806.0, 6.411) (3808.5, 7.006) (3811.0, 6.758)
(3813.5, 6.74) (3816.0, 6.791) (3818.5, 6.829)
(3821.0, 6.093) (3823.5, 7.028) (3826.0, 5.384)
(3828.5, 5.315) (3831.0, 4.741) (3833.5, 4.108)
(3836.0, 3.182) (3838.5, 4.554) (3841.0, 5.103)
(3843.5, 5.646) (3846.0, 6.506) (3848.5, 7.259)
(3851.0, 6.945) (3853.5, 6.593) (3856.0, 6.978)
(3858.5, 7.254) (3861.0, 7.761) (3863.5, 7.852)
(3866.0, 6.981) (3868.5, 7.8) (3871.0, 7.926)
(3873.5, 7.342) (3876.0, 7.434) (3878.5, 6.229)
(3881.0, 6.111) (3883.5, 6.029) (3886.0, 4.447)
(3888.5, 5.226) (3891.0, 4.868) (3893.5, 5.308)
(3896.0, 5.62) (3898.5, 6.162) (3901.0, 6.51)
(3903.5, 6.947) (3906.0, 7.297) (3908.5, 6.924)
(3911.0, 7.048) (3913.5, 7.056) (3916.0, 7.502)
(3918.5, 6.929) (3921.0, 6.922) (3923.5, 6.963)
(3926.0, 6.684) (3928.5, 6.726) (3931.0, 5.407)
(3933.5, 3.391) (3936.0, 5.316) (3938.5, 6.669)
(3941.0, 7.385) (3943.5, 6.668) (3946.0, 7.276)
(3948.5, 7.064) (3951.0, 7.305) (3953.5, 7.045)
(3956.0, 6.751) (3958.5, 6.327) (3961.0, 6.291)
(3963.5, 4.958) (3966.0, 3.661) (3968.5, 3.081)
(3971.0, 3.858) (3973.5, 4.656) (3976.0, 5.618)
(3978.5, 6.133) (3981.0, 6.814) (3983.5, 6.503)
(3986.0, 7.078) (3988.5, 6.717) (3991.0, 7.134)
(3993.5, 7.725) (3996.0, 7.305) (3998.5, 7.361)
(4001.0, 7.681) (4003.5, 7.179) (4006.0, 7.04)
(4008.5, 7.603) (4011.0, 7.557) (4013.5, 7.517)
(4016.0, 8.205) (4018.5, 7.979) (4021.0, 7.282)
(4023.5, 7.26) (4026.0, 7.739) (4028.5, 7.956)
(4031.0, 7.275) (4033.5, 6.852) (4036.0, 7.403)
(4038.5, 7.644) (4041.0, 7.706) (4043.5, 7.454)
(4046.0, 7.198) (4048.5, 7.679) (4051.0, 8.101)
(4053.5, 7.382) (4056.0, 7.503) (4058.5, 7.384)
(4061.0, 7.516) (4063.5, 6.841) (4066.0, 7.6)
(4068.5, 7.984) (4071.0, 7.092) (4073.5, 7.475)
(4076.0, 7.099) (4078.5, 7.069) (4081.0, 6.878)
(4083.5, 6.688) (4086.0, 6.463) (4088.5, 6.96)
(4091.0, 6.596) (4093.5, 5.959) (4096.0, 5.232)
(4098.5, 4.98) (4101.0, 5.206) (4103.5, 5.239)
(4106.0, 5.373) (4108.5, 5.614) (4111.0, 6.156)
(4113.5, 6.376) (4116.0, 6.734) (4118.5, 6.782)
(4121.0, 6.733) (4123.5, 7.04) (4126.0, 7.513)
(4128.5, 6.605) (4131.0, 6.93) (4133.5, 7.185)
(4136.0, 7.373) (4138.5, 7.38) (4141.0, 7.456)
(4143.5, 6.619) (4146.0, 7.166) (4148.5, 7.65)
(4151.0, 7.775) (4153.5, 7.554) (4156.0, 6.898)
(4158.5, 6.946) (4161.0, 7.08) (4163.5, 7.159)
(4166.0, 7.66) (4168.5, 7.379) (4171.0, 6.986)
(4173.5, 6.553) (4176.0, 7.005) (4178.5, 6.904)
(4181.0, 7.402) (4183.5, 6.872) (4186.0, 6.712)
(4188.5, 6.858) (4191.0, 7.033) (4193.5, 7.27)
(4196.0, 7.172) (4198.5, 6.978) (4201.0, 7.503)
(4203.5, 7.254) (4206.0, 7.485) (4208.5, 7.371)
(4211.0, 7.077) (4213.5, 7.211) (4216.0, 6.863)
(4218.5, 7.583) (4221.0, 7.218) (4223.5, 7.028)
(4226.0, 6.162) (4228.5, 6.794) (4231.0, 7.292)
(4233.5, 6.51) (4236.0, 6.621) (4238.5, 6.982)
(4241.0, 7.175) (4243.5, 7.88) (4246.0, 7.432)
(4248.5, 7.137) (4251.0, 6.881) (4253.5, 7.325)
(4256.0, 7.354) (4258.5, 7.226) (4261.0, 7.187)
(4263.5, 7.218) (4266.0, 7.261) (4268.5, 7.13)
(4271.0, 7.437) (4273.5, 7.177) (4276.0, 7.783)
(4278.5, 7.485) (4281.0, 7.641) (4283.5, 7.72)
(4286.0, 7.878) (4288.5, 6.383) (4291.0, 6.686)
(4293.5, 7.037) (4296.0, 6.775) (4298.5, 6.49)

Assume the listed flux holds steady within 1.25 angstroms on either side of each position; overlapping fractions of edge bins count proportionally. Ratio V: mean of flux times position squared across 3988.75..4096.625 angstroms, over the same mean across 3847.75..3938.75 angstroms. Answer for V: 1.2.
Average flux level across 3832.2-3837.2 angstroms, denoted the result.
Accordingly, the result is 3.66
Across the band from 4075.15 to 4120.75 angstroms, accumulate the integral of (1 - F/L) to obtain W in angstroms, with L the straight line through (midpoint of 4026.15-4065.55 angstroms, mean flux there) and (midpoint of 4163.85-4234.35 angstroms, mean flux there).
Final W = 7.1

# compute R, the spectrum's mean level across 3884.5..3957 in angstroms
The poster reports 6.39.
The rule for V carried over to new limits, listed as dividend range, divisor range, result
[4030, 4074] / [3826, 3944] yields 1.29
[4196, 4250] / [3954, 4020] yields 1.23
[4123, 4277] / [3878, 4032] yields 1.24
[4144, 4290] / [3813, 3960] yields 1.33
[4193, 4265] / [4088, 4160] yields 1.13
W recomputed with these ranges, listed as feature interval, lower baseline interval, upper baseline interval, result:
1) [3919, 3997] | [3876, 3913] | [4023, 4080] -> 5.5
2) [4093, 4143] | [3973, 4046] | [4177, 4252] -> 5.2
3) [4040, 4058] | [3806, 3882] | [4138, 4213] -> -1.8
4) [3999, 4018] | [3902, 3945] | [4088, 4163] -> -2.7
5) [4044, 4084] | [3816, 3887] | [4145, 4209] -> -2.9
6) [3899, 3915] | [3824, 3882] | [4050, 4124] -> -1.4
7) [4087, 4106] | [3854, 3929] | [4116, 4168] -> 3.6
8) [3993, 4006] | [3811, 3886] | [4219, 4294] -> -1.5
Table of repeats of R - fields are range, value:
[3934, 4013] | 6.43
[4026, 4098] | 7.17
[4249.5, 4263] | 7.19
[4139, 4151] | 7.29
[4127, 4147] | 7.09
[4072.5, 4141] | 6.52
